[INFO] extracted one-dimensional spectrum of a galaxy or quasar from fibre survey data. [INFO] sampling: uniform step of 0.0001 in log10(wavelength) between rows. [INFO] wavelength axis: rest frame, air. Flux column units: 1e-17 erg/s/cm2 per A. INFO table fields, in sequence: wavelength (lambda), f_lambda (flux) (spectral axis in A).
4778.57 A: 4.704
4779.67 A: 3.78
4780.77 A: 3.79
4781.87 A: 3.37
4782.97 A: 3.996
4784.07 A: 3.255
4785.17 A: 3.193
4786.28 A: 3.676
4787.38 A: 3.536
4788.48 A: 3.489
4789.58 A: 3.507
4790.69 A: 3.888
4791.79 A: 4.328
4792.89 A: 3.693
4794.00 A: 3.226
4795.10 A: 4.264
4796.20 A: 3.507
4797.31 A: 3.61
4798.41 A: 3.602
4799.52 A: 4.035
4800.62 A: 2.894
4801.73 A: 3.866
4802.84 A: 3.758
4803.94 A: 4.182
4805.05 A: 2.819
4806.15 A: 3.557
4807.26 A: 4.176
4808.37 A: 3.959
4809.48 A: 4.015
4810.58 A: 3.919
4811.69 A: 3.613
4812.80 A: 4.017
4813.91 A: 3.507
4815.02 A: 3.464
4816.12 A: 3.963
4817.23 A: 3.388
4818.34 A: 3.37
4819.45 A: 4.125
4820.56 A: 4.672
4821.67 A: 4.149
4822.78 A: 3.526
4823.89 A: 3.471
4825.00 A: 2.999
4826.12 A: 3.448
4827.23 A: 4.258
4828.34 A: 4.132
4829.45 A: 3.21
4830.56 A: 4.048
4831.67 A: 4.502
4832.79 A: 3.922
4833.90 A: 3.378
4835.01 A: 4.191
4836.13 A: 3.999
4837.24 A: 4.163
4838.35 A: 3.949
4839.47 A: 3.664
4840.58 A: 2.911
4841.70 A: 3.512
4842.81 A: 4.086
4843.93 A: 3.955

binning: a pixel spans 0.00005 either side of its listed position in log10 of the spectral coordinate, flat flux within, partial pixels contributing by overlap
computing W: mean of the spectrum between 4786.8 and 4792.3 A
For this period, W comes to 3.75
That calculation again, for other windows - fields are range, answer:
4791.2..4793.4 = 4.03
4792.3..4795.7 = 3.74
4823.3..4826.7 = 3.31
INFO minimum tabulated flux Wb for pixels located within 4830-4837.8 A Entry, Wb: 3.378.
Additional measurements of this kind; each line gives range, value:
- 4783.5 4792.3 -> 3.193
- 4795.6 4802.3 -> 2.894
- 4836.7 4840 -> 3.664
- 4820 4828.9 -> 2.999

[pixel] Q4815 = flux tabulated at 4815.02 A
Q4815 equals 3.464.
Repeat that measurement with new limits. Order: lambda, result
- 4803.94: 4.182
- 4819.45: 4.125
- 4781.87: 3.37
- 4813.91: 3.507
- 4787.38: 3.536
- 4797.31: 3.61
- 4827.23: 4.258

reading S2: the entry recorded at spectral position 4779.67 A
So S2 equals 3.78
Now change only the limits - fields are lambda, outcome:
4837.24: 4.163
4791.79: 4.328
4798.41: 3.602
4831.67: 4.502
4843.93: 3.955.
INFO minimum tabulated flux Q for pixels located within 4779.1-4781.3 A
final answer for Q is 3.78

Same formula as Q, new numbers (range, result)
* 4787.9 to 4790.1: 3.489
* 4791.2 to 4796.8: 3.226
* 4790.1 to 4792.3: 3.888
